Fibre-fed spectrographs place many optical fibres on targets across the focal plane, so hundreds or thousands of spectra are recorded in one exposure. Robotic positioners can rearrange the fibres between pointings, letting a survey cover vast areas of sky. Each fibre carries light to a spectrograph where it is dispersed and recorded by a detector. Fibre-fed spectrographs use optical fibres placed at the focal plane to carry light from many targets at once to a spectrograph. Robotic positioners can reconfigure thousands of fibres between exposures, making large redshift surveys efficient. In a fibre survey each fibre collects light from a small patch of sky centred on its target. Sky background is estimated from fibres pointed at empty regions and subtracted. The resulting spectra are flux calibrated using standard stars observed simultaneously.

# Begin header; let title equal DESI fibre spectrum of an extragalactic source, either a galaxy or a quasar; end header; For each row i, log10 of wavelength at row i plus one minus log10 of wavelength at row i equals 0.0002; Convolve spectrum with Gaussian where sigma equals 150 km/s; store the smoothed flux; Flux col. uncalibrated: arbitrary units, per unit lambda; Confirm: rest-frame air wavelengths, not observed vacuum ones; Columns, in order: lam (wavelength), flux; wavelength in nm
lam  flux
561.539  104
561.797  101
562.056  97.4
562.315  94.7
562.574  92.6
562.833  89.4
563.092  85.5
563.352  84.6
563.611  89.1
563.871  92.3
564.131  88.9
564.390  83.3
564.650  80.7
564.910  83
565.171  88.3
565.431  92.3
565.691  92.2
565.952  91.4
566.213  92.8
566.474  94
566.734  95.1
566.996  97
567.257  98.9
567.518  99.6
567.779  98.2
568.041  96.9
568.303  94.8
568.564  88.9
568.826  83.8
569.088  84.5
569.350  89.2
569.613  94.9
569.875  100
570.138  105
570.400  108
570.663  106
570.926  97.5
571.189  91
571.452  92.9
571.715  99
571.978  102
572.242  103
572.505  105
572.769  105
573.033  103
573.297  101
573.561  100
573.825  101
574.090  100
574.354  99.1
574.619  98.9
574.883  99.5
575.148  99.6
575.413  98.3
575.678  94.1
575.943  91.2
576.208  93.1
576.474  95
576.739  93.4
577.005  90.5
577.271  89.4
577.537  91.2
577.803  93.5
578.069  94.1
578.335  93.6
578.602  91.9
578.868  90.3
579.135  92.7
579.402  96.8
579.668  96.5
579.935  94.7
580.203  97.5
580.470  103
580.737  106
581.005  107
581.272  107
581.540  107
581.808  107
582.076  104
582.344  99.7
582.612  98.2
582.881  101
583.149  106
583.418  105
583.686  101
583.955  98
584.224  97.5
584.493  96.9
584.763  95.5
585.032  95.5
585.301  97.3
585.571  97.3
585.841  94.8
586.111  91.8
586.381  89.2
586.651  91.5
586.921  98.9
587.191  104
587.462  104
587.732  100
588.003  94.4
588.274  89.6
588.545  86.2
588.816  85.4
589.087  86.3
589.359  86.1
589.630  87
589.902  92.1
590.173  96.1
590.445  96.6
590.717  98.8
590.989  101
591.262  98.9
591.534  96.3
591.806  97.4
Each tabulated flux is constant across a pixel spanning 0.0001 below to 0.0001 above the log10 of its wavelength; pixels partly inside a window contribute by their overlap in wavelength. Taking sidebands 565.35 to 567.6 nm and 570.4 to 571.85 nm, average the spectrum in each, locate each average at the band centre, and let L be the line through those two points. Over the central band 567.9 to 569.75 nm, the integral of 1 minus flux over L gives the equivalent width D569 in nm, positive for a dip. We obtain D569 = 0.12 nm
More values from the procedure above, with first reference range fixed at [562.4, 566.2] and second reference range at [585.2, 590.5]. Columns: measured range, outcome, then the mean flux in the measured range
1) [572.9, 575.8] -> -0.290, 99.5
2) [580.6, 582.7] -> -0.288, 105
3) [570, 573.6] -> -0.457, 101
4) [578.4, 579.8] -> -0.033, 93.6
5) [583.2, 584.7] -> -0.119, 99.8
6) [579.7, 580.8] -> -0.094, 99.6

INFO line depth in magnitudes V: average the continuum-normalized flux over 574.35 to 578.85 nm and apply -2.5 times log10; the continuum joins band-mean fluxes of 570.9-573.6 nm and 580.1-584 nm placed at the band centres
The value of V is 0.080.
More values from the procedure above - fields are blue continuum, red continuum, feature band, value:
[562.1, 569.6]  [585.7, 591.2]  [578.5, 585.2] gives -0.08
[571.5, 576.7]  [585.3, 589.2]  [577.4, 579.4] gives 0.05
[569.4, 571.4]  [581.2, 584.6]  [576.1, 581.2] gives 0.06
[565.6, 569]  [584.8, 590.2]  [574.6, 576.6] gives -0.03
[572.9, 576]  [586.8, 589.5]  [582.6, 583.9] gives -0.08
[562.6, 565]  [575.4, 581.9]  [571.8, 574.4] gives -0.10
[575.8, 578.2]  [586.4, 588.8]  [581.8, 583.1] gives -0.09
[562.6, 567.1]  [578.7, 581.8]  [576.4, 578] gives 0.07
